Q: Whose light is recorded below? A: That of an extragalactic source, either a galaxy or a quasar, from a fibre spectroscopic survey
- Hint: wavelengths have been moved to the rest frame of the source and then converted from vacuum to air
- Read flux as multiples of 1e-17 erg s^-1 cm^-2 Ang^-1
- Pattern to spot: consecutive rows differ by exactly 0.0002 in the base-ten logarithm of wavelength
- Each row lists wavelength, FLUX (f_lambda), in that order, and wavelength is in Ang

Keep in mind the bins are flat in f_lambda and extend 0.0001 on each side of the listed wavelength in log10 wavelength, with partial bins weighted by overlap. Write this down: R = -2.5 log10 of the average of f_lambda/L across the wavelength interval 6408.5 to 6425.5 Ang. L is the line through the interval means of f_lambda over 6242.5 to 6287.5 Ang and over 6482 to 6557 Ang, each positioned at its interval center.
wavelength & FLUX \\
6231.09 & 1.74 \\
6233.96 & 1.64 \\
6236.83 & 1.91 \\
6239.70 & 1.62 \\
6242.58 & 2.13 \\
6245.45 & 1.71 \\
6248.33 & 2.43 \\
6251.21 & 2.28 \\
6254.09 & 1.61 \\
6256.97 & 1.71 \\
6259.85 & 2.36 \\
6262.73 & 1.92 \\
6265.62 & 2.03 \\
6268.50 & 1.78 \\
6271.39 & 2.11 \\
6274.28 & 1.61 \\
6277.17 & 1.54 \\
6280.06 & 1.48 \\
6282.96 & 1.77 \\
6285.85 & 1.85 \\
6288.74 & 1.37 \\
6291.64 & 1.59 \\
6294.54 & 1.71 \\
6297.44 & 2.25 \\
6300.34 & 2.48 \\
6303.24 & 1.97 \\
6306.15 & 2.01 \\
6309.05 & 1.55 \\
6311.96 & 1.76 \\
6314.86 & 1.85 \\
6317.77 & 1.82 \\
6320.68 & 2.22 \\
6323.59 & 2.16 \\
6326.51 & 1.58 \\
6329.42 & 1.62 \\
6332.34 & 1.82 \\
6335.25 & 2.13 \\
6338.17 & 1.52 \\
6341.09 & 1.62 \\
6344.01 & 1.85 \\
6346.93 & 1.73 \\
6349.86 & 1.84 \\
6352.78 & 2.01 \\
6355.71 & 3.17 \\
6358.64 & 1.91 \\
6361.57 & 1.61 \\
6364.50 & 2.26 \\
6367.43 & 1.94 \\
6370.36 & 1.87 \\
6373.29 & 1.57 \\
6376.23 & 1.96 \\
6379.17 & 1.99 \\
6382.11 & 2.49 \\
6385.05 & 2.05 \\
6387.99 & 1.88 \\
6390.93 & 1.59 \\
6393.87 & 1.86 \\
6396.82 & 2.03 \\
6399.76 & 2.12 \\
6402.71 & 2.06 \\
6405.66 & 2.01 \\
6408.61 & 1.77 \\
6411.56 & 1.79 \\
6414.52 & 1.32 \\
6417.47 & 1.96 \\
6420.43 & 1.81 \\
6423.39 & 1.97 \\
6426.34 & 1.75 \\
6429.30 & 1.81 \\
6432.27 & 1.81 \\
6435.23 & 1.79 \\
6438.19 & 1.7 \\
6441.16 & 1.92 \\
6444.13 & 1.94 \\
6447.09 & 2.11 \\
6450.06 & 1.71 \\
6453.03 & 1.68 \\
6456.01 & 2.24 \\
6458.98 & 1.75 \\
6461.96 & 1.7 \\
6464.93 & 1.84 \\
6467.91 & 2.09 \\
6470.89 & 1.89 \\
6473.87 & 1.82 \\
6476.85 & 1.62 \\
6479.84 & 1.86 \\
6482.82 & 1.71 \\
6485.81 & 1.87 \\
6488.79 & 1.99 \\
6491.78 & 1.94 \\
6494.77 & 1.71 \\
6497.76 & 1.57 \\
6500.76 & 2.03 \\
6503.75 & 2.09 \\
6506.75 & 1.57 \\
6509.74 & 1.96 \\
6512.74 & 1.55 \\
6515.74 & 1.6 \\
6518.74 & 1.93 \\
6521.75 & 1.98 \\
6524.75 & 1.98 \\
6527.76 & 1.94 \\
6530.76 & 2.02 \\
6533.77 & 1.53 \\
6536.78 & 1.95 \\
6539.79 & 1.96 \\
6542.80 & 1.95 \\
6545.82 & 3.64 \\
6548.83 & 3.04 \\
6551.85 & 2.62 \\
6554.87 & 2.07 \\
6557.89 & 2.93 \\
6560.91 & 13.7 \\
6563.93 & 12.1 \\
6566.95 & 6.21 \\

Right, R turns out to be 0.11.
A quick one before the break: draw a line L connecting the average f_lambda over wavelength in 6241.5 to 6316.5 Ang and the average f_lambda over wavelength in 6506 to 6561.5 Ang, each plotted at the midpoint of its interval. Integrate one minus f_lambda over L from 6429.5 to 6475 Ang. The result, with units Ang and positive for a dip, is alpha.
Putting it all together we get 9.4 Ang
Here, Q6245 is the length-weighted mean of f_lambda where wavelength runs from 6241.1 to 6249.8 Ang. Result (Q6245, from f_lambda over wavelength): 2.09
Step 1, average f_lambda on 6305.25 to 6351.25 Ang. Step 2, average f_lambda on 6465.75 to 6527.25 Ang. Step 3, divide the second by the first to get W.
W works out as 1.01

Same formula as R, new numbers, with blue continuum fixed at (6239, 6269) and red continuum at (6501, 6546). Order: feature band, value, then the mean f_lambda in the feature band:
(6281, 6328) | 0.057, 1.87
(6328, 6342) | 0.126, 1.75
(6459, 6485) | 0.072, 1.81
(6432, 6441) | 0.094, 1.78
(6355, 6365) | -0.109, 2.16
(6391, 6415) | 0.042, 1.88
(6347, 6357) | -0.145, 2.24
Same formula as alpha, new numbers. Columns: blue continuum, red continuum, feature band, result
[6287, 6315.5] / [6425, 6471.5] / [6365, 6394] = -1.2 Ang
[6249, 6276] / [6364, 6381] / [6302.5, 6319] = 1.0 Ang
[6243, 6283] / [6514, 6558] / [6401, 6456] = 6.1 Ang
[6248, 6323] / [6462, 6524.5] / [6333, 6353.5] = 0.7 Ang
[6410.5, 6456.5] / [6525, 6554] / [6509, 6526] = 2.8 Ang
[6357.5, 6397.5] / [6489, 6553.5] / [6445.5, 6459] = 0.4 Ang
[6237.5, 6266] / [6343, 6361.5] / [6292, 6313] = 0.7 Ang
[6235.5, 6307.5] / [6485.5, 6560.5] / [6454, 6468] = 1.6 Ang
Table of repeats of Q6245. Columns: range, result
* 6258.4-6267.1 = 2.1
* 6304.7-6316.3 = 1.79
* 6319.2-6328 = 1.98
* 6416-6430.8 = 1.86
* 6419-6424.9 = 1.89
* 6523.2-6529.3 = 1.96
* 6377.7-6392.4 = 2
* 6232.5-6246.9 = 1.8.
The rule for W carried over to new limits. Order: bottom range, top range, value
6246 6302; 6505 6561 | 1.30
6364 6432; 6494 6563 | 1.41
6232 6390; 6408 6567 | 1.26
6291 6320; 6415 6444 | 0.95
